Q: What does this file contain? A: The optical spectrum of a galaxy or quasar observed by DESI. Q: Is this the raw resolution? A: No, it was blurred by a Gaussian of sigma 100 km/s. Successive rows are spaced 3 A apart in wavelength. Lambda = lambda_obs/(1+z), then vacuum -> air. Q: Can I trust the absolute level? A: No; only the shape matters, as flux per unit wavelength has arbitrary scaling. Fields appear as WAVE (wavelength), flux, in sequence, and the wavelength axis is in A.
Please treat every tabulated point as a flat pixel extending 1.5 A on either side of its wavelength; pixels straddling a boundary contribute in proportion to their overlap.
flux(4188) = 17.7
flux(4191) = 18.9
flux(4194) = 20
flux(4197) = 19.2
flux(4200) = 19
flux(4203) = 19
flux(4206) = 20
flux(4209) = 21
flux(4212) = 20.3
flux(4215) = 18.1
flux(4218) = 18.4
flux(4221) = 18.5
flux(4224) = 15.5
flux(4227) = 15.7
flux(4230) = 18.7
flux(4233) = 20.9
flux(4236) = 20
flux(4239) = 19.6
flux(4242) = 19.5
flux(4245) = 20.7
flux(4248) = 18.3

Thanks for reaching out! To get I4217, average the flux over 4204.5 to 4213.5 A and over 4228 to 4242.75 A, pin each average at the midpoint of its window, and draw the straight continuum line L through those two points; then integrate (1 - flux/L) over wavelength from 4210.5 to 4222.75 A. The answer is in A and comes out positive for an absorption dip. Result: 0.9 A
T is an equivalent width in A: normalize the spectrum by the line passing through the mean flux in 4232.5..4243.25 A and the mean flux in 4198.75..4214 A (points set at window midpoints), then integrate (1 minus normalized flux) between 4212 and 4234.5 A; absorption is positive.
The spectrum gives 2.0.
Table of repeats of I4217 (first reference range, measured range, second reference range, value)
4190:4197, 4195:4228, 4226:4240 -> 1.0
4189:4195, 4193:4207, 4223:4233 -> -0.4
